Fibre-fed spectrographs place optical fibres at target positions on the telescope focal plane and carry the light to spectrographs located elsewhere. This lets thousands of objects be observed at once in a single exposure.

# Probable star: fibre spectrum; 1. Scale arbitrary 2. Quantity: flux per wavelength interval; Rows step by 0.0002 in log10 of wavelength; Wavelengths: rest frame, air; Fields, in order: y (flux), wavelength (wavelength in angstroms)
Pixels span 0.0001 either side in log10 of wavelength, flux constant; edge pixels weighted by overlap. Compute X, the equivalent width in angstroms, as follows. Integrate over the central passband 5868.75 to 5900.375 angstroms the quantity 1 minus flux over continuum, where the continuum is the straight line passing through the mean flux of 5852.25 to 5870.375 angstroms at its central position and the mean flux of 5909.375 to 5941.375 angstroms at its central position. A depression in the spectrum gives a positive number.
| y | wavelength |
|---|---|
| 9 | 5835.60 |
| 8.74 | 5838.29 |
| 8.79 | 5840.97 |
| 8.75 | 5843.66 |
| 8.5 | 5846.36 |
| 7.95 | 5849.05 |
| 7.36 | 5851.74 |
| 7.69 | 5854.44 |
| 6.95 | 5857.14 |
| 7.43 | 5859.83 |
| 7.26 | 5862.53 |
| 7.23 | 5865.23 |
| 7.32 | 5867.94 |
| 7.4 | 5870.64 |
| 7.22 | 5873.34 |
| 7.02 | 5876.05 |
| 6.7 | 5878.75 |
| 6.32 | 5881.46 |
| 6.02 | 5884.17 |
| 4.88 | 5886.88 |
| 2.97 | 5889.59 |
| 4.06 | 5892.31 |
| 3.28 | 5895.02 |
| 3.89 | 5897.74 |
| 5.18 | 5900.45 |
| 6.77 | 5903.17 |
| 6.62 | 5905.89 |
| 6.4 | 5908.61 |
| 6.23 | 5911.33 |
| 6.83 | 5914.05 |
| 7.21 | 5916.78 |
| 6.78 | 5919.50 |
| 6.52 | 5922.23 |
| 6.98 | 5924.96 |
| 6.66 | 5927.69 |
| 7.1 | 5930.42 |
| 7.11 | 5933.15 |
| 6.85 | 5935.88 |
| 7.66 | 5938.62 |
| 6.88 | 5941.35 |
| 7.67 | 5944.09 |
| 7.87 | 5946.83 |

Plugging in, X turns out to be 7.6 angstroms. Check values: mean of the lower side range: 7.32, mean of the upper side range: 6.89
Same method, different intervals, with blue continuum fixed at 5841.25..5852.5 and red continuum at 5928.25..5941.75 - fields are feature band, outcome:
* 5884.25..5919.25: 9.7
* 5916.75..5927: 0.7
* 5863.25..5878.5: 1.4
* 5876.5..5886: 1.8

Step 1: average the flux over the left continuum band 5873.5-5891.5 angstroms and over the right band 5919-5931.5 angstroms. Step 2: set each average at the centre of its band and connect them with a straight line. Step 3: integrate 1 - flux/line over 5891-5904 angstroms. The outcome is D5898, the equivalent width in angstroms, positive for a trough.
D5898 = 3.3 angstroms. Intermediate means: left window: 5.7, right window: 6.8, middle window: 4.55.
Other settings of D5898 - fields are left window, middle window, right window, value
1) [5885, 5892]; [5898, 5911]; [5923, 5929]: -1.93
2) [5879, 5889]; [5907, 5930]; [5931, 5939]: -0.23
